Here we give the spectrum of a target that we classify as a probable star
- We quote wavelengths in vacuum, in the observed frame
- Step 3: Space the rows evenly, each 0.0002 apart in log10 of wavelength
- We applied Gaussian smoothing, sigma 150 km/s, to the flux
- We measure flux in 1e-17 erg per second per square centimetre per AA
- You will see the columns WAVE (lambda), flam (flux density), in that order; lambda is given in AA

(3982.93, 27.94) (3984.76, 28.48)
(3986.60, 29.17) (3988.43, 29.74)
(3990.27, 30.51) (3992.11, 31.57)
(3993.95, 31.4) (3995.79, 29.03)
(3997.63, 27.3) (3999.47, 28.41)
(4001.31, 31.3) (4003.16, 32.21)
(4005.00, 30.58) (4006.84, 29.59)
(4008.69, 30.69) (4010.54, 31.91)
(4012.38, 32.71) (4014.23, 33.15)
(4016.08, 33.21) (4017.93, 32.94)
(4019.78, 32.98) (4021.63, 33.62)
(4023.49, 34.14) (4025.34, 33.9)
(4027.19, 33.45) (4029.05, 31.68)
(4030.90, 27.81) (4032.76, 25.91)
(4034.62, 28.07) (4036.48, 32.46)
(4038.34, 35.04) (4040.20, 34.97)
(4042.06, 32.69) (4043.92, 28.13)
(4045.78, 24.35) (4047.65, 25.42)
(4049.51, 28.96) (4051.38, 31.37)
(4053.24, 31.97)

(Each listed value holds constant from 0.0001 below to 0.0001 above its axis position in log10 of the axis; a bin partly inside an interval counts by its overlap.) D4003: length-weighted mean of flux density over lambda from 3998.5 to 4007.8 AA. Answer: 30.4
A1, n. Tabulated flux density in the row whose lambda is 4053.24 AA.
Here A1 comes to 31.97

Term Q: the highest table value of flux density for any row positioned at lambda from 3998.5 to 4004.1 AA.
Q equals 32.21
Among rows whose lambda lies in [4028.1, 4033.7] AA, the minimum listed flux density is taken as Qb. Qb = 25.91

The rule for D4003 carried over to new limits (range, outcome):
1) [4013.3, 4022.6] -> 33.2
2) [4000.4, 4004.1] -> 31.7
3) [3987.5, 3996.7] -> 30.4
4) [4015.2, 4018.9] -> 33.1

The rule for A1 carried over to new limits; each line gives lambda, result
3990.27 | 30.51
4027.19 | 33.45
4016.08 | 33.21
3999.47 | 28.41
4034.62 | 28.07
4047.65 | 25.42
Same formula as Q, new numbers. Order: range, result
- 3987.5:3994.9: 31.57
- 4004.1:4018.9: 33.21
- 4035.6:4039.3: 35.04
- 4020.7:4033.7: 34.14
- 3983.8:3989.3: 29.74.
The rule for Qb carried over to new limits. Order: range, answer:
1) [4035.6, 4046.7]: 24.35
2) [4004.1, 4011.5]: 29.59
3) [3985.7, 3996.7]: 29.03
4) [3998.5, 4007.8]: 28.41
